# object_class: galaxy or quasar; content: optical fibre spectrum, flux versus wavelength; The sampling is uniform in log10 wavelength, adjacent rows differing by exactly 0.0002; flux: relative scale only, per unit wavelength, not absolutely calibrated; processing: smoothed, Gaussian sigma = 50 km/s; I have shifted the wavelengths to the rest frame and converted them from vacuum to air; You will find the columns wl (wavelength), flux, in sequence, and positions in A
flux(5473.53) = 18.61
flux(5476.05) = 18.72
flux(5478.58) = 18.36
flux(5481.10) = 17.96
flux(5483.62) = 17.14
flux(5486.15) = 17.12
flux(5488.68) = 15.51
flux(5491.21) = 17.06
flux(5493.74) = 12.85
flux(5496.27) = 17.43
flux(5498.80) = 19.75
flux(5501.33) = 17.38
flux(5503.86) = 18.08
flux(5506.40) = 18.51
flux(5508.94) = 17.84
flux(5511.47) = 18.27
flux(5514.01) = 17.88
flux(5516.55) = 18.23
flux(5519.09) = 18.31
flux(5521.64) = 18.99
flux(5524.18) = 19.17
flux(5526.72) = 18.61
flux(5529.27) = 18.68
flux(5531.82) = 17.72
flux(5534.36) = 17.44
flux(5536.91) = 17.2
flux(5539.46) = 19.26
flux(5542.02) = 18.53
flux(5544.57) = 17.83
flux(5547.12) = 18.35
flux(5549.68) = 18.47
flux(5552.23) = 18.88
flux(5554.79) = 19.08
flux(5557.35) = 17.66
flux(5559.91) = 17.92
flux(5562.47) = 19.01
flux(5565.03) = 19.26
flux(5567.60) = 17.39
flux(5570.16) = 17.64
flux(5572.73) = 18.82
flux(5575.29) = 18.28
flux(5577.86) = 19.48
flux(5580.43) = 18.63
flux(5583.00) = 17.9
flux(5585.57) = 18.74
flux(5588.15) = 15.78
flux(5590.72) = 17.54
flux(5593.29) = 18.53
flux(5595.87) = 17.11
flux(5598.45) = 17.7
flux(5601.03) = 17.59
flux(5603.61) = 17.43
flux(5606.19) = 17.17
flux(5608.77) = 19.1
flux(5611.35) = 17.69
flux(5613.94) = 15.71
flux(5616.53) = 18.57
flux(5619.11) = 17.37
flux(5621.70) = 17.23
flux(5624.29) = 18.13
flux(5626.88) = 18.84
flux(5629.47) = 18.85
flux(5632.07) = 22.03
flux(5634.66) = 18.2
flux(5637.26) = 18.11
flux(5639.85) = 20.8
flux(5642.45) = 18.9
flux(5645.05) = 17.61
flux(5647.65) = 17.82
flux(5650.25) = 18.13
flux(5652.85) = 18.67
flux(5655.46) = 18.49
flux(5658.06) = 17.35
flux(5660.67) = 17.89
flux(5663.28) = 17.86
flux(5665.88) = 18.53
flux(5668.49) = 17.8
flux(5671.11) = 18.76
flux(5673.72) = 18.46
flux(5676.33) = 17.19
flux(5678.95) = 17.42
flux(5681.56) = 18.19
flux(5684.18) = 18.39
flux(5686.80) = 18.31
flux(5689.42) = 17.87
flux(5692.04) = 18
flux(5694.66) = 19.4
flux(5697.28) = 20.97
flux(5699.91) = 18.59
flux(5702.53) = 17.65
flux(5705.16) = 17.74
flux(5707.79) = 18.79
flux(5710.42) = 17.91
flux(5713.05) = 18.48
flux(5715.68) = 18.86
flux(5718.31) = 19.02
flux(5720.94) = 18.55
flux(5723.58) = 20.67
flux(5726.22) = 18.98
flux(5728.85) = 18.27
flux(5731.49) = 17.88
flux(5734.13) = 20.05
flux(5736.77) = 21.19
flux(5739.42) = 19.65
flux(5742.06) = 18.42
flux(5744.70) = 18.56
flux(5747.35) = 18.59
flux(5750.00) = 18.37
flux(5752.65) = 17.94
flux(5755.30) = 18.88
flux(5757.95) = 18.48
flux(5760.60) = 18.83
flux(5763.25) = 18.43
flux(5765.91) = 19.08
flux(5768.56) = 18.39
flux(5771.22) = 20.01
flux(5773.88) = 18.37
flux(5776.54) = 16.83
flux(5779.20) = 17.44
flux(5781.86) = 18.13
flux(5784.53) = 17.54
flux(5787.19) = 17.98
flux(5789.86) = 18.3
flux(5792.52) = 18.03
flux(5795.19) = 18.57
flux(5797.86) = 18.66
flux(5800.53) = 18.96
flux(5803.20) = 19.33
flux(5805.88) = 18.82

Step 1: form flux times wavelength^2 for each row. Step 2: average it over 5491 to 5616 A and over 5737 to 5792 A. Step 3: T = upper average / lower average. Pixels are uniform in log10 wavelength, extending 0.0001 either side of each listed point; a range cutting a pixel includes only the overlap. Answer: 1.1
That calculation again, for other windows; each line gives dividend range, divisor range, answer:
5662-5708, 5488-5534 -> 1.09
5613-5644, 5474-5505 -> 1.13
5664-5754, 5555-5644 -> 1.06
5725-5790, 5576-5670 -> 1.07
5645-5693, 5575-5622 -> 1.04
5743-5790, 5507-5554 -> 1.09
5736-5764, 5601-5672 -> 1.07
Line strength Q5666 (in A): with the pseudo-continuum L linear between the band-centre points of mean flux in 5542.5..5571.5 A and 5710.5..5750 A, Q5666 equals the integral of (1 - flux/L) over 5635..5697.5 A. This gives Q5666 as 1.5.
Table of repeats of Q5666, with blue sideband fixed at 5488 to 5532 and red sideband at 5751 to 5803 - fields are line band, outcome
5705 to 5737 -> -1.1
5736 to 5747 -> -0.6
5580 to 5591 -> 0.2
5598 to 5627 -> 0.6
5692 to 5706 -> -0.5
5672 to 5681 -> 0.2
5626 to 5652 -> -1.2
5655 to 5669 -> 0.1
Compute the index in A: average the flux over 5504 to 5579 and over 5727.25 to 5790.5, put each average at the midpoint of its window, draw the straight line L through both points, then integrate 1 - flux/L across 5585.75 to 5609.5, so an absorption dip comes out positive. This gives 1.1 A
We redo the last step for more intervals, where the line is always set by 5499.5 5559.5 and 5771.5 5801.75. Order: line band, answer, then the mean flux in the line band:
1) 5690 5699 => -0.5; 19.3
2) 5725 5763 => -1.4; 18.9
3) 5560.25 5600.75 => 0.3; 18.1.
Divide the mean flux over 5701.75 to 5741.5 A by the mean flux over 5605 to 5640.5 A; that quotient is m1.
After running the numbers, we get 1.03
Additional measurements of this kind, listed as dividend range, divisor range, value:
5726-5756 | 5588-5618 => 1.08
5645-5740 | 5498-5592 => 1.01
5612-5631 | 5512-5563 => 0.97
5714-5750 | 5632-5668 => 1.03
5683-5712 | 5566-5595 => 1.02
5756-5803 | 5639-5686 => 1.01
